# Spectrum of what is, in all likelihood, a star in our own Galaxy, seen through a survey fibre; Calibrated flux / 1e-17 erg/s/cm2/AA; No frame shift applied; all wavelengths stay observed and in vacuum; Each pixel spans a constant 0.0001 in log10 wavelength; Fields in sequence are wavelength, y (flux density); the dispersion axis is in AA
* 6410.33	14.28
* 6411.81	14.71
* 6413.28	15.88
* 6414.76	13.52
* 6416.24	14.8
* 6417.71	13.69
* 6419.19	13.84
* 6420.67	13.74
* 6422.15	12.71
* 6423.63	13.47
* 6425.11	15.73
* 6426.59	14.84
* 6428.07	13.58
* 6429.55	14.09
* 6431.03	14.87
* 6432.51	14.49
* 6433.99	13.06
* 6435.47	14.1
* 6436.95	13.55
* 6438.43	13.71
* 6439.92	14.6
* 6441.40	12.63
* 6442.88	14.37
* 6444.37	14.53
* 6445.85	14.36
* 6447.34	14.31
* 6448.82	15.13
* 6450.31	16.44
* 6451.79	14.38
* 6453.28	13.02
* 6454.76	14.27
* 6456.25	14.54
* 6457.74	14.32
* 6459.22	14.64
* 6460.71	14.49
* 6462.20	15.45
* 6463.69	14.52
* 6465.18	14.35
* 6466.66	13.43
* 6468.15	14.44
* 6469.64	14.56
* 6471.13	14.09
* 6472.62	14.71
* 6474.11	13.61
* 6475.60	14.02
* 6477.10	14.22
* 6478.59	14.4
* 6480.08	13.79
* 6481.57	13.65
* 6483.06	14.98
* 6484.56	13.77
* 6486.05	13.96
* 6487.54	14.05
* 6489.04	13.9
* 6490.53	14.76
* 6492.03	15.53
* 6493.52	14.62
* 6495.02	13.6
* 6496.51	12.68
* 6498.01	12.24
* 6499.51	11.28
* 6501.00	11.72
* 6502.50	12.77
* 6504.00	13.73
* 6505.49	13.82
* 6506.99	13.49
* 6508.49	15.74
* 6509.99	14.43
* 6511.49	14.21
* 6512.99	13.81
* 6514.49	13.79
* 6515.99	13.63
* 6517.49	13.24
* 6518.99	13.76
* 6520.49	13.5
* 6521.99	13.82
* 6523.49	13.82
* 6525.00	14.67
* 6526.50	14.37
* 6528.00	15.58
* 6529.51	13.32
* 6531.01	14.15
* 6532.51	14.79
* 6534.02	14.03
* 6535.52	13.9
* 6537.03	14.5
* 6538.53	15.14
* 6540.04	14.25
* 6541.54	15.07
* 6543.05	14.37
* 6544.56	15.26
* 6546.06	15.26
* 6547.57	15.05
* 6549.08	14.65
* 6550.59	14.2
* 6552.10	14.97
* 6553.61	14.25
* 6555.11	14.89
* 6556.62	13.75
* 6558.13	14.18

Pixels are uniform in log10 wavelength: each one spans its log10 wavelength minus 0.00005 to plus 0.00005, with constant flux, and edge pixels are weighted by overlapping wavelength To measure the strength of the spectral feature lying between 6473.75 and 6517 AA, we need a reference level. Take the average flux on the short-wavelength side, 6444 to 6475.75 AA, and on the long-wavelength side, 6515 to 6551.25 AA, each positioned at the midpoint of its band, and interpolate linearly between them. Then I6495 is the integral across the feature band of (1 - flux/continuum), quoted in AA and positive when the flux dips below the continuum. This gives 1.8 AA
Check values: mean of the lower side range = 14.4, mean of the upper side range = 14.3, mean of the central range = 13.8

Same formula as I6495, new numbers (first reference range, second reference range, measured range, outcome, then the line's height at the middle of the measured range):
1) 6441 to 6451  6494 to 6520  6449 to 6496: -0.87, 14.1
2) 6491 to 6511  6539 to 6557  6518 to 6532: 0.02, 14.1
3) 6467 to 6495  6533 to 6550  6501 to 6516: 0.62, 14.4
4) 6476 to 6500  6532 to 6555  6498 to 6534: 1.24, 14.3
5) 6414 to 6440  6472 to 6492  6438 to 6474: -0.72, 14.1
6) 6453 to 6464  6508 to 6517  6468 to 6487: 0.27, 14.4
